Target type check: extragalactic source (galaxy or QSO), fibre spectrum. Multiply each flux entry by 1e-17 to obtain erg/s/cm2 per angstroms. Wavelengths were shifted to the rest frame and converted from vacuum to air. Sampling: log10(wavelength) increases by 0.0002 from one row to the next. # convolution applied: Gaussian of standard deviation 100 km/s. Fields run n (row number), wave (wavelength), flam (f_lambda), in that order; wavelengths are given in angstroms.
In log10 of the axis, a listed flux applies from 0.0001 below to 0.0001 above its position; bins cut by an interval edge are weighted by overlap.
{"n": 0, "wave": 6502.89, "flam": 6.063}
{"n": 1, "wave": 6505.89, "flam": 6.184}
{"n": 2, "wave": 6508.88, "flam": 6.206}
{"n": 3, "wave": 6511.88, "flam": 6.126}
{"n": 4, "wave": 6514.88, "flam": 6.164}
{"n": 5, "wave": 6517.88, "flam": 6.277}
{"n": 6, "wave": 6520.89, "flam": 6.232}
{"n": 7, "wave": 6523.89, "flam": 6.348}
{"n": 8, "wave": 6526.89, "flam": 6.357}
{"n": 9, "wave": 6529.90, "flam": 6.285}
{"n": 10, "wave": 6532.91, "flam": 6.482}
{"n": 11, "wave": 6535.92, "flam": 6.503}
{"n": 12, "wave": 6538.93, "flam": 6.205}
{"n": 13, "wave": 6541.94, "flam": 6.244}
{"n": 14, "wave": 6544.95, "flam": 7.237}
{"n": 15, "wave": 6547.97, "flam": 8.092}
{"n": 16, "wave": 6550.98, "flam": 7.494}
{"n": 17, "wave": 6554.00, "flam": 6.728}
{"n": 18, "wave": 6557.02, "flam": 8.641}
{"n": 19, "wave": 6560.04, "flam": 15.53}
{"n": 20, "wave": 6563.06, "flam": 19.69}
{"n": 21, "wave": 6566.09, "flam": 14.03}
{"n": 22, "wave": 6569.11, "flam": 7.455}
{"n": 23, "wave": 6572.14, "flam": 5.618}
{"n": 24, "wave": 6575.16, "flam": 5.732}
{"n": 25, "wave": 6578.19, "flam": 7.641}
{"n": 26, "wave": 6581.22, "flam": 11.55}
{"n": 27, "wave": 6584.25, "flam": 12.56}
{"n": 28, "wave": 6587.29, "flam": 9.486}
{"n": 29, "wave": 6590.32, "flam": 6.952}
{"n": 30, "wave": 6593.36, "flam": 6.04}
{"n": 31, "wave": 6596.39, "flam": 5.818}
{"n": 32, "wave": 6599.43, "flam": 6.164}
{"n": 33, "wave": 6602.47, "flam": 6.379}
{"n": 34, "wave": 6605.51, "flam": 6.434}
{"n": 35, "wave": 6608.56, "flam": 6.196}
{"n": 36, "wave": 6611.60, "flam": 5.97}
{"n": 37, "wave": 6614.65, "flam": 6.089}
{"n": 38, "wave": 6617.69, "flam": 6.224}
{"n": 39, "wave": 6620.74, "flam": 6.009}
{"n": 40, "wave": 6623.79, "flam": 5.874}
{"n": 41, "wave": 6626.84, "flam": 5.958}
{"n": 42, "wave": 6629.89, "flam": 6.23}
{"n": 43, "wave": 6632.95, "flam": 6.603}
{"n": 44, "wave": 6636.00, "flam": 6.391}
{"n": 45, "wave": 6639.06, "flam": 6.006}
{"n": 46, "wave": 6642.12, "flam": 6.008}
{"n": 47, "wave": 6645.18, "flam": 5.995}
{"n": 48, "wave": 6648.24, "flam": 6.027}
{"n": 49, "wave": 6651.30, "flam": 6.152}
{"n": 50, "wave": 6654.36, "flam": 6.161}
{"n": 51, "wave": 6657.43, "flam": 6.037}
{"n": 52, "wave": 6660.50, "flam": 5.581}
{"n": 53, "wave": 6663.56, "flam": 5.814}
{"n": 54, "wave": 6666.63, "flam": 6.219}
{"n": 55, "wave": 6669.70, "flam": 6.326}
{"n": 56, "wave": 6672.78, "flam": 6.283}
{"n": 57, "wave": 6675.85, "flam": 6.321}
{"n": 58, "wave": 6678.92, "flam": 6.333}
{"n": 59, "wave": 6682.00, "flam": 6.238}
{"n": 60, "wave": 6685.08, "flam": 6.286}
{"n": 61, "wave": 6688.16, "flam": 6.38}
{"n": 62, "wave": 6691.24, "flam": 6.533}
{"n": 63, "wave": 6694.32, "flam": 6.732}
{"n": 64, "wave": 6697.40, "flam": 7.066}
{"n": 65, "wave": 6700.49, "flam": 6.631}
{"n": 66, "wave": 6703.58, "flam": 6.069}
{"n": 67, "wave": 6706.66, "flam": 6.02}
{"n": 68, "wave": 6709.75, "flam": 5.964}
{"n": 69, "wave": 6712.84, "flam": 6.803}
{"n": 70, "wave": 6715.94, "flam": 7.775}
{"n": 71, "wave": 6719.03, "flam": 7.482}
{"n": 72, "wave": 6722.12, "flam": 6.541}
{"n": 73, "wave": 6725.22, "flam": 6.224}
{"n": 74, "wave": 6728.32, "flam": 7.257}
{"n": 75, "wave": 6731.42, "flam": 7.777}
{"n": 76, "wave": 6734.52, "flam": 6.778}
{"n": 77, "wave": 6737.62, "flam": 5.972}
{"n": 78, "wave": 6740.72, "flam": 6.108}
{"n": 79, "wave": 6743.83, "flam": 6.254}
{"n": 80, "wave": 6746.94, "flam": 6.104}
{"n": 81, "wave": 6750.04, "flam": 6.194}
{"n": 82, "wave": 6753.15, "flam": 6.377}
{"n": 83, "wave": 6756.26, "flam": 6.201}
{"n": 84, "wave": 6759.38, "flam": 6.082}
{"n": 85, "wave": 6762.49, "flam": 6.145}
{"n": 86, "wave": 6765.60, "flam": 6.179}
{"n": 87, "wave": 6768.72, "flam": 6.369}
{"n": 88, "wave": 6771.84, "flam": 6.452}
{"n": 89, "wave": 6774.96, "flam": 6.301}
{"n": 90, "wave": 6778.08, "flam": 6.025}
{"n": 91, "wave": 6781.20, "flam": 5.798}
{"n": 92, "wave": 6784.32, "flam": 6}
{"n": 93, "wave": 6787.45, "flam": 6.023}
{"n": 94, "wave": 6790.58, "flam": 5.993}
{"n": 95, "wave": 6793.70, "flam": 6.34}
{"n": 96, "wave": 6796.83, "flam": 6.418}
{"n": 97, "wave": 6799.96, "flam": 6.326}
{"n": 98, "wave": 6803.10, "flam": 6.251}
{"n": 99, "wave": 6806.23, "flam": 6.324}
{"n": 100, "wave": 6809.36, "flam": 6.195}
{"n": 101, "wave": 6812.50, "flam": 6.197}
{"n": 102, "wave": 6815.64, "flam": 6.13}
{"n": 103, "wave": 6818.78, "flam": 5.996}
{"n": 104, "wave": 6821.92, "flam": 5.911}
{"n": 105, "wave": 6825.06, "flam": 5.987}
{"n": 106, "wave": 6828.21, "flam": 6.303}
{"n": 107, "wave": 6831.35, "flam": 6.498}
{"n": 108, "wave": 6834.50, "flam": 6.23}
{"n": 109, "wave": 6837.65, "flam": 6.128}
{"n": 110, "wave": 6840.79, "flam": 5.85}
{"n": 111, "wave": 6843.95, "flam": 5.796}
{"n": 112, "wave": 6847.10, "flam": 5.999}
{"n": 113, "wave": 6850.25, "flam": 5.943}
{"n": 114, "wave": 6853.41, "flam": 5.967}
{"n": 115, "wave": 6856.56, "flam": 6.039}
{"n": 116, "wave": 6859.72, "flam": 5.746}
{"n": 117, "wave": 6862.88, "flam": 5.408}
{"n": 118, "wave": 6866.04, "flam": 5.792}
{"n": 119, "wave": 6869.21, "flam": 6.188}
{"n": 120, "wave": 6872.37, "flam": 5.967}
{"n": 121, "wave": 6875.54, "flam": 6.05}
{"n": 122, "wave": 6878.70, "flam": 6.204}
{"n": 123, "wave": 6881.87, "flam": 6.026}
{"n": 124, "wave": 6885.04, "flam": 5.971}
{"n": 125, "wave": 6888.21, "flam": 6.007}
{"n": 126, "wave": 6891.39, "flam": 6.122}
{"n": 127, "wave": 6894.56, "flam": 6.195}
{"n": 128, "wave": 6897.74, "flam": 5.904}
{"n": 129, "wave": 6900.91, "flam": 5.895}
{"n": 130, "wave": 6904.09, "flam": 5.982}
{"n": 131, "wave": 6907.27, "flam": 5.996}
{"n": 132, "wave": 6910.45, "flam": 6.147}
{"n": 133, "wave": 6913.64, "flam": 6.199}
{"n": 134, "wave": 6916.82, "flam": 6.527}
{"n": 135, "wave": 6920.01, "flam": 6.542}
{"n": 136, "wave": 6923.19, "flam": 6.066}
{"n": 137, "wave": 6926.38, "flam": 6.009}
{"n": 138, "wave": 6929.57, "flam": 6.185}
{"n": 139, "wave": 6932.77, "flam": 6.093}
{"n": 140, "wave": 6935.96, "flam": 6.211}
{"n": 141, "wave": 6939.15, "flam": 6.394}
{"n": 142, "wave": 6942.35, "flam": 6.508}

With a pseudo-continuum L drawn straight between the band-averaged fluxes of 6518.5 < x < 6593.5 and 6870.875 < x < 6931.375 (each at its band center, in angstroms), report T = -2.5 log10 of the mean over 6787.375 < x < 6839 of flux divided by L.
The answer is 0.09 mag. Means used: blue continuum 8.47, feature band 6.2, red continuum 6.1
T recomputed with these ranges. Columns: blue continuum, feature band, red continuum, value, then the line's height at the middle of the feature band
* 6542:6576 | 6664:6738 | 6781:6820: 0.15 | 7.58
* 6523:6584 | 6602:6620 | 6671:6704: 0.23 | 7.68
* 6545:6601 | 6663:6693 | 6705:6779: 0.19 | 7.48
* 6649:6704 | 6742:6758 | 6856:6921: 0.00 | 6.2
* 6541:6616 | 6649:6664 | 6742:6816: 0.26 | 7.55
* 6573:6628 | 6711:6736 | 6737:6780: -0.11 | 6.39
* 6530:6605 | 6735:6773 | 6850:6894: 0.12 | 6.92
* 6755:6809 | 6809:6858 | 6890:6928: 0.02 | 6.17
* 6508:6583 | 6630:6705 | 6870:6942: 0.18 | 7.41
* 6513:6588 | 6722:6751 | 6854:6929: 0.09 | 7.12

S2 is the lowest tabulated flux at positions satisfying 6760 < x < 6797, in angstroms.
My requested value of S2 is 5.798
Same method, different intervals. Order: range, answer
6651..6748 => 5.581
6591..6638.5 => 5.818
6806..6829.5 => 5.911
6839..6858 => 5.796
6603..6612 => 5.97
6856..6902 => 5.408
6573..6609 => 5.732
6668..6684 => 6.238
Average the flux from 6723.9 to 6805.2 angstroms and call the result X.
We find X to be 6.31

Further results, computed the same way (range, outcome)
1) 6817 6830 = 6.06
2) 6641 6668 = 6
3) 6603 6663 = 6.1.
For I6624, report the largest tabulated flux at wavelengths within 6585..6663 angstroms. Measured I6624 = 9.486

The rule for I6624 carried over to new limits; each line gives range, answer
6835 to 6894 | 6.204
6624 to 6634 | 6.603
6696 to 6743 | 7.777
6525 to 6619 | 19.69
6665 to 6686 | 6.333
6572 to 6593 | 12.56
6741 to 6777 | 6.452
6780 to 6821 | 6.418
